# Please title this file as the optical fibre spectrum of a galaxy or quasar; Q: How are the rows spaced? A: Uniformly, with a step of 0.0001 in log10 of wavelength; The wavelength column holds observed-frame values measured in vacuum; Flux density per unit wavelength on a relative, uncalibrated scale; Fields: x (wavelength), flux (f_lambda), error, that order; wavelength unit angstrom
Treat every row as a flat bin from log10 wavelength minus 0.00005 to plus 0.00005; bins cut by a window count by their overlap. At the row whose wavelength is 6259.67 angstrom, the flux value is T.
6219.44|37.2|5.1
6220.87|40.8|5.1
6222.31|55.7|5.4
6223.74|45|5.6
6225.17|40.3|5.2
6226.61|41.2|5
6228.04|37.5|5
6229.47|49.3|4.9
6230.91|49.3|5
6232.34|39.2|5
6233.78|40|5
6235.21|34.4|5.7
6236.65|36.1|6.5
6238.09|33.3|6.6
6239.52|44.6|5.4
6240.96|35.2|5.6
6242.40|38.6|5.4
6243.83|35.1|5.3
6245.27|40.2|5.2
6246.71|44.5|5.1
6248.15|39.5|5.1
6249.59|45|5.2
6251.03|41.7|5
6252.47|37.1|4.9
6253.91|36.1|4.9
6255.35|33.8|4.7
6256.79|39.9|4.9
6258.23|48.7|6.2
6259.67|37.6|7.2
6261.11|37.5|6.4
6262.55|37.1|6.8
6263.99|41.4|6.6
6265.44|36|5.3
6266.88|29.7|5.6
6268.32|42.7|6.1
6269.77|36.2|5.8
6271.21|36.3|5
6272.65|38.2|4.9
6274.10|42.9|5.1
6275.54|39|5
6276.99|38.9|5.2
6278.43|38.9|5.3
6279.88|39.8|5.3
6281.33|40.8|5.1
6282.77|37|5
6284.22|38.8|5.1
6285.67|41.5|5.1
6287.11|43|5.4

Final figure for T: 37.6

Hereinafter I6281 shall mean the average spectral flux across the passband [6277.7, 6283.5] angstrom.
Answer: 39.1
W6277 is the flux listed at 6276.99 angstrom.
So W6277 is 38.9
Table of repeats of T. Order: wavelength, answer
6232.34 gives 39.2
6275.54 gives 39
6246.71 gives 44.5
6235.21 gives 34.4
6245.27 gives 40.2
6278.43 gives 38.9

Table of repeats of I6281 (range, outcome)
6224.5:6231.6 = 43.5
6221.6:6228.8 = 44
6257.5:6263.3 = 40.3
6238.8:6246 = 38.8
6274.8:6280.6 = 39.2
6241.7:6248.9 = 39.6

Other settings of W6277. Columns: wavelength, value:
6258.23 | 48.7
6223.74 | 45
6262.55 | 37.1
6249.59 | 45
